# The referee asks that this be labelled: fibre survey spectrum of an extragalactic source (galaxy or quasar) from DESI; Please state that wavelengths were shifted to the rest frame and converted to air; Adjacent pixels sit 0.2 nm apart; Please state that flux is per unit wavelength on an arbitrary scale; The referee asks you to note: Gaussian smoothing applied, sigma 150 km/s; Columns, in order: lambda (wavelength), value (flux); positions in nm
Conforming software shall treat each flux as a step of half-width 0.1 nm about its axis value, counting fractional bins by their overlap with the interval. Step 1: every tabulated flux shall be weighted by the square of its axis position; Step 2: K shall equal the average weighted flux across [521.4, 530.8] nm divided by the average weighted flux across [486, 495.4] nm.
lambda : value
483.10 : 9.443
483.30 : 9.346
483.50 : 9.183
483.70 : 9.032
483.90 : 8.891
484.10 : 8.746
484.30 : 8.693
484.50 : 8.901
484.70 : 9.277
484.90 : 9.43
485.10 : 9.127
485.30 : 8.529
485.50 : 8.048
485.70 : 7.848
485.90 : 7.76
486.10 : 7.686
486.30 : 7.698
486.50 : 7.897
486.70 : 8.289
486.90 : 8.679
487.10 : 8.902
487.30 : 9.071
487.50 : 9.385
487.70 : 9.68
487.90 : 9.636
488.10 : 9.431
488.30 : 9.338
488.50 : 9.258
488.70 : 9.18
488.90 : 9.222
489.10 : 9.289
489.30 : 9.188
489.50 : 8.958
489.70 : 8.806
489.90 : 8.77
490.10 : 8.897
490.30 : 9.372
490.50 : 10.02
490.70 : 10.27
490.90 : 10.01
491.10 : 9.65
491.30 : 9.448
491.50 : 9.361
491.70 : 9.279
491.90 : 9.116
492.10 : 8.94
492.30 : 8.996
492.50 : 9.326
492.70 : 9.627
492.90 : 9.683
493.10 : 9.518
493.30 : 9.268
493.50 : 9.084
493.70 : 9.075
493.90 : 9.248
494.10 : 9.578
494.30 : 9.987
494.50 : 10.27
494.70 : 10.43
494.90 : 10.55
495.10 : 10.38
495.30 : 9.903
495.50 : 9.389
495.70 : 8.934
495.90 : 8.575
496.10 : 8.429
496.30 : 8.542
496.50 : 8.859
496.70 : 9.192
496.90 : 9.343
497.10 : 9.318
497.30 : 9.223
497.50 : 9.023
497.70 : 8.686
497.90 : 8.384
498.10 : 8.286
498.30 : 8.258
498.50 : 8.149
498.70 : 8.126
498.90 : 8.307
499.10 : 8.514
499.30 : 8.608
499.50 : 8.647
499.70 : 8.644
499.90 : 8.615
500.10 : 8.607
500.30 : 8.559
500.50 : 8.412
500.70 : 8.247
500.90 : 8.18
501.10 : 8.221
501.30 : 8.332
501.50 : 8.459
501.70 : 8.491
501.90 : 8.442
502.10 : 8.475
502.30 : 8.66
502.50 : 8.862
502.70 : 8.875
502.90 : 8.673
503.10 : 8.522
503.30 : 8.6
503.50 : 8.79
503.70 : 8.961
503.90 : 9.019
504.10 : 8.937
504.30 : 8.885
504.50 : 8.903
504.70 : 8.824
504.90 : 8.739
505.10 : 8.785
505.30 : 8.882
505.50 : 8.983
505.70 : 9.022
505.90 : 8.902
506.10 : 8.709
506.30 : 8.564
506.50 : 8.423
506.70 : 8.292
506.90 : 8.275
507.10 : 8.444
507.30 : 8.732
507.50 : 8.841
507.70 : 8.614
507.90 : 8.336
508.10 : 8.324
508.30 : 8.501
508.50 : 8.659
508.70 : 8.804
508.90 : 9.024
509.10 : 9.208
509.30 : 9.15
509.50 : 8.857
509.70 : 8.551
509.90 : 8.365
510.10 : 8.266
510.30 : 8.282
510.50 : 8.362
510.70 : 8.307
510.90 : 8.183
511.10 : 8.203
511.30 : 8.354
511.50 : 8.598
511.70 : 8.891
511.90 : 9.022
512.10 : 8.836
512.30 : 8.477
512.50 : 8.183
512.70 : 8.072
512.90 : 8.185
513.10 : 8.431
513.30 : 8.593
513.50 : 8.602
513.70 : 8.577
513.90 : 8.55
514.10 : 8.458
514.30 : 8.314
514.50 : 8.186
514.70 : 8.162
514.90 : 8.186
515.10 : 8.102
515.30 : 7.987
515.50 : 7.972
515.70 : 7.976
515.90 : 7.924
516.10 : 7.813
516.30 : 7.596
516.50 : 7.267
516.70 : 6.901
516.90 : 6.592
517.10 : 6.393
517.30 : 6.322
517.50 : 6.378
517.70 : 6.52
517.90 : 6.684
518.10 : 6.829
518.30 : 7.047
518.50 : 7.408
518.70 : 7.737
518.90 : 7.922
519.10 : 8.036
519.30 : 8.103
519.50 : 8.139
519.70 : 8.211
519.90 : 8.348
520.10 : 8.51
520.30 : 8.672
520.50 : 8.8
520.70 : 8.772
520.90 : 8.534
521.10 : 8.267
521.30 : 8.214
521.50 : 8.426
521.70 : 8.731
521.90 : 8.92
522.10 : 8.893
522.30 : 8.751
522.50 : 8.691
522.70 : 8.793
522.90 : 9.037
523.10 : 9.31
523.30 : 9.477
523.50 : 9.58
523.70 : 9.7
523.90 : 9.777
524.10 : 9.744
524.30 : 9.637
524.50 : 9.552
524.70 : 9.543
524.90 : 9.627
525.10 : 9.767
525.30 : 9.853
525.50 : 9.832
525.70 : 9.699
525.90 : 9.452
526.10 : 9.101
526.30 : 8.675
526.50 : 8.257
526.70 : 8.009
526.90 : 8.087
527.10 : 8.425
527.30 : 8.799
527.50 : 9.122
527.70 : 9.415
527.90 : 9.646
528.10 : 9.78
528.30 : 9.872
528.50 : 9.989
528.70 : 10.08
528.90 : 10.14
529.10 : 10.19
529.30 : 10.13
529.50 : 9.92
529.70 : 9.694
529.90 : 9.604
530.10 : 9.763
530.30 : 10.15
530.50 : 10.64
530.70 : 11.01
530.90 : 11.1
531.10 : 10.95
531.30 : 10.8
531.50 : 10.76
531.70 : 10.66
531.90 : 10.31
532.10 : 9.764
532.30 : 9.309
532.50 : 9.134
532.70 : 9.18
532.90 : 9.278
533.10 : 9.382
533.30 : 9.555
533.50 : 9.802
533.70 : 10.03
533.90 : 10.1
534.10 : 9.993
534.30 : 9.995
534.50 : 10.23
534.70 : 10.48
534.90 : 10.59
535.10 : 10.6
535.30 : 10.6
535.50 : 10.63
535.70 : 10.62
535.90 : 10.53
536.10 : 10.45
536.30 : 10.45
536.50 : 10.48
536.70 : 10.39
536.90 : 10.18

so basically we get 1.16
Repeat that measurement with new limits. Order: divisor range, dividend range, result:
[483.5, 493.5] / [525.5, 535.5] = 1.28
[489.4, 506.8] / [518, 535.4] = 1.17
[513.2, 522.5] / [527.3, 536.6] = 1.34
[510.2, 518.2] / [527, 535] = 1.34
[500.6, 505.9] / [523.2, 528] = 1.17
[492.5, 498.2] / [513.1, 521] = 0.92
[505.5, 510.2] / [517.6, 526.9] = 1.06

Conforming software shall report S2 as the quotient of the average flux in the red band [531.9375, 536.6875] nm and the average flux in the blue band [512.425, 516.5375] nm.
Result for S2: 1.23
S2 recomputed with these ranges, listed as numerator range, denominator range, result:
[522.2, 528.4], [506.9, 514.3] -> 1.08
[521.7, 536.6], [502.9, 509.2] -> 1.12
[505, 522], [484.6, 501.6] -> 0.91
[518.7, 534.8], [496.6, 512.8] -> 1.09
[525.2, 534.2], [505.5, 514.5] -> 1.14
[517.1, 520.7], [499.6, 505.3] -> 0.88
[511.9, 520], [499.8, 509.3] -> 0.90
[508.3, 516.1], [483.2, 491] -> 0.94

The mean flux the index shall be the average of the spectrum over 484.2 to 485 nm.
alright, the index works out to 9.08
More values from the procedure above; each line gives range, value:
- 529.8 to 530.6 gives 10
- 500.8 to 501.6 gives 8.3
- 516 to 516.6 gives 7.56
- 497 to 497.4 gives 9.27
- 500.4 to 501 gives 8.28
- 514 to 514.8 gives 8.28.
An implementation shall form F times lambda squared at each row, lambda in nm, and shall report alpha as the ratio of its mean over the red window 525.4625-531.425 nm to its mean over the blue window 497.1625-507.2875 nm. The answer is 1.24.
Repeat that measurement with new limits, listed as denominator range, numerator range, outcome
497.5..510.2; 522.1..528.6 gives 1.17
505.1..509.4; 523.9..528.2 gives 1.14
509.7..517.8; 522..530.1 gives 1.23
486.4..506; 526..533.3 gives 1.23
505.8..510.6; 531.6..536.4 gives 1.29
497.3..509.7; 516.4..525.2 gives 1.03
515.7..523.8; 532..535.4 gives 1.29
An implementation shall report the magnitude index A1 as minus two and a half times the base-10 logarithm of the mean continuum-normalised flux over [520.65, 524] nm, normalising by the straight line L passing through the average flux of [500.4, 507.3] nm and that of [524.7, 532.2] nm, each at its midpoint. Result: 0.06 mag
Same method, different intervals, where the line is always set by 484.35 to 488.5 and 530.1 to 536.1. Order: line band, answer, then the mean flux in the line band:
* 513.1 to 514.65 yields 0.14 mag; 8.46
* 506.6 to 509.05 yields 0.10 mag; 8.58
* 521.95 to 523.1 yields 0.12 mag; 8.88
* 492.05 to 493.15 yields -0.05 mag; 9.36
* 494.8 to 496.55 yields -0.03 mag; 9.3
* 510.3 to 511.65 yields 0.14 mag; 8.35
